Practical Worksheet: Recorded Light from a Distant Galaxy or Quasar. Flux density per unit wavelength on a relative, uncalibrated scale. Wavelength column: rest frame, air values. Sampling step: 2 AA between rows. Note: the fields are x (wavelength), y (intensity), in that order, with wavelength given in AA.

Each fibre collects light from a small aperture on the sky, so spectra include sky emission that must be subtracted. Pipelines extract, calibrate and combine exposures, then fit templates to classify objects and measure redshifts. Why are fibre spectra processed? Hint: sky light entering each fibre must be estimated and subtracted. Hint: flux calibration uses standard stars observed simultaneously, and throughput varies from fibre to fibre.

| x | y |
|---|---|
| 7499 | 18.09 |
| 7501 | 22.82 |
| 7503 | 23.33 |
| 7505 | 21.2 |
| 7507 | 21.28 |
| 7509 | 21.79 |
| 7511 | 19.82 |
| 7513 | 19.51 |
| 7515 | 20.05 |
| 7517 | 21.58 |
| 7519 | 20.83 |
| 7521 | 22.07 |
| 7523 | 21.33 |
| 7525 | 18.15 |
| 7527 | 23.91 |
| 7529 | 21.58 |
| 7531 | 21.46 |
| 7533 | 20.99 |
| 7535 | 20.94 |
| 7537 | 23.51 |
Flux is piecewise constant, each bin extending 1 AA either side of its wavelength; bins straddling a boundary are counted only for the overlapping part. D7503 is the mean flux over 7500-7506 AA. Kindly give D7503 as 22.4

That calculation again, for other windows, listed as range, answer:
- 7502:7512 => 21.5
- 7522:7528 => 21.1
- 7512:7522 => 20.8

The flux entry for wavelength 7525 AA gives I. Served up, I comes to 18.15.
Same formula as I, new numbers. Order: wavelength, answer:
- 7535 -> 20.94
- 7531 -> 21.46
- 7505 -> 21.2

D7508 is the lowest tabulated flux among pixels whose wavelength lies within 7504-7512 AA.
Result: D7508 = 19.82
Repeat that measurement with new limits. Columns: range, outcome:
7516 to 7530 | 18.15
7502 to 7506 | 21.2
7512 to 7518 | 19.51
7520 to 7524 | 21.33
